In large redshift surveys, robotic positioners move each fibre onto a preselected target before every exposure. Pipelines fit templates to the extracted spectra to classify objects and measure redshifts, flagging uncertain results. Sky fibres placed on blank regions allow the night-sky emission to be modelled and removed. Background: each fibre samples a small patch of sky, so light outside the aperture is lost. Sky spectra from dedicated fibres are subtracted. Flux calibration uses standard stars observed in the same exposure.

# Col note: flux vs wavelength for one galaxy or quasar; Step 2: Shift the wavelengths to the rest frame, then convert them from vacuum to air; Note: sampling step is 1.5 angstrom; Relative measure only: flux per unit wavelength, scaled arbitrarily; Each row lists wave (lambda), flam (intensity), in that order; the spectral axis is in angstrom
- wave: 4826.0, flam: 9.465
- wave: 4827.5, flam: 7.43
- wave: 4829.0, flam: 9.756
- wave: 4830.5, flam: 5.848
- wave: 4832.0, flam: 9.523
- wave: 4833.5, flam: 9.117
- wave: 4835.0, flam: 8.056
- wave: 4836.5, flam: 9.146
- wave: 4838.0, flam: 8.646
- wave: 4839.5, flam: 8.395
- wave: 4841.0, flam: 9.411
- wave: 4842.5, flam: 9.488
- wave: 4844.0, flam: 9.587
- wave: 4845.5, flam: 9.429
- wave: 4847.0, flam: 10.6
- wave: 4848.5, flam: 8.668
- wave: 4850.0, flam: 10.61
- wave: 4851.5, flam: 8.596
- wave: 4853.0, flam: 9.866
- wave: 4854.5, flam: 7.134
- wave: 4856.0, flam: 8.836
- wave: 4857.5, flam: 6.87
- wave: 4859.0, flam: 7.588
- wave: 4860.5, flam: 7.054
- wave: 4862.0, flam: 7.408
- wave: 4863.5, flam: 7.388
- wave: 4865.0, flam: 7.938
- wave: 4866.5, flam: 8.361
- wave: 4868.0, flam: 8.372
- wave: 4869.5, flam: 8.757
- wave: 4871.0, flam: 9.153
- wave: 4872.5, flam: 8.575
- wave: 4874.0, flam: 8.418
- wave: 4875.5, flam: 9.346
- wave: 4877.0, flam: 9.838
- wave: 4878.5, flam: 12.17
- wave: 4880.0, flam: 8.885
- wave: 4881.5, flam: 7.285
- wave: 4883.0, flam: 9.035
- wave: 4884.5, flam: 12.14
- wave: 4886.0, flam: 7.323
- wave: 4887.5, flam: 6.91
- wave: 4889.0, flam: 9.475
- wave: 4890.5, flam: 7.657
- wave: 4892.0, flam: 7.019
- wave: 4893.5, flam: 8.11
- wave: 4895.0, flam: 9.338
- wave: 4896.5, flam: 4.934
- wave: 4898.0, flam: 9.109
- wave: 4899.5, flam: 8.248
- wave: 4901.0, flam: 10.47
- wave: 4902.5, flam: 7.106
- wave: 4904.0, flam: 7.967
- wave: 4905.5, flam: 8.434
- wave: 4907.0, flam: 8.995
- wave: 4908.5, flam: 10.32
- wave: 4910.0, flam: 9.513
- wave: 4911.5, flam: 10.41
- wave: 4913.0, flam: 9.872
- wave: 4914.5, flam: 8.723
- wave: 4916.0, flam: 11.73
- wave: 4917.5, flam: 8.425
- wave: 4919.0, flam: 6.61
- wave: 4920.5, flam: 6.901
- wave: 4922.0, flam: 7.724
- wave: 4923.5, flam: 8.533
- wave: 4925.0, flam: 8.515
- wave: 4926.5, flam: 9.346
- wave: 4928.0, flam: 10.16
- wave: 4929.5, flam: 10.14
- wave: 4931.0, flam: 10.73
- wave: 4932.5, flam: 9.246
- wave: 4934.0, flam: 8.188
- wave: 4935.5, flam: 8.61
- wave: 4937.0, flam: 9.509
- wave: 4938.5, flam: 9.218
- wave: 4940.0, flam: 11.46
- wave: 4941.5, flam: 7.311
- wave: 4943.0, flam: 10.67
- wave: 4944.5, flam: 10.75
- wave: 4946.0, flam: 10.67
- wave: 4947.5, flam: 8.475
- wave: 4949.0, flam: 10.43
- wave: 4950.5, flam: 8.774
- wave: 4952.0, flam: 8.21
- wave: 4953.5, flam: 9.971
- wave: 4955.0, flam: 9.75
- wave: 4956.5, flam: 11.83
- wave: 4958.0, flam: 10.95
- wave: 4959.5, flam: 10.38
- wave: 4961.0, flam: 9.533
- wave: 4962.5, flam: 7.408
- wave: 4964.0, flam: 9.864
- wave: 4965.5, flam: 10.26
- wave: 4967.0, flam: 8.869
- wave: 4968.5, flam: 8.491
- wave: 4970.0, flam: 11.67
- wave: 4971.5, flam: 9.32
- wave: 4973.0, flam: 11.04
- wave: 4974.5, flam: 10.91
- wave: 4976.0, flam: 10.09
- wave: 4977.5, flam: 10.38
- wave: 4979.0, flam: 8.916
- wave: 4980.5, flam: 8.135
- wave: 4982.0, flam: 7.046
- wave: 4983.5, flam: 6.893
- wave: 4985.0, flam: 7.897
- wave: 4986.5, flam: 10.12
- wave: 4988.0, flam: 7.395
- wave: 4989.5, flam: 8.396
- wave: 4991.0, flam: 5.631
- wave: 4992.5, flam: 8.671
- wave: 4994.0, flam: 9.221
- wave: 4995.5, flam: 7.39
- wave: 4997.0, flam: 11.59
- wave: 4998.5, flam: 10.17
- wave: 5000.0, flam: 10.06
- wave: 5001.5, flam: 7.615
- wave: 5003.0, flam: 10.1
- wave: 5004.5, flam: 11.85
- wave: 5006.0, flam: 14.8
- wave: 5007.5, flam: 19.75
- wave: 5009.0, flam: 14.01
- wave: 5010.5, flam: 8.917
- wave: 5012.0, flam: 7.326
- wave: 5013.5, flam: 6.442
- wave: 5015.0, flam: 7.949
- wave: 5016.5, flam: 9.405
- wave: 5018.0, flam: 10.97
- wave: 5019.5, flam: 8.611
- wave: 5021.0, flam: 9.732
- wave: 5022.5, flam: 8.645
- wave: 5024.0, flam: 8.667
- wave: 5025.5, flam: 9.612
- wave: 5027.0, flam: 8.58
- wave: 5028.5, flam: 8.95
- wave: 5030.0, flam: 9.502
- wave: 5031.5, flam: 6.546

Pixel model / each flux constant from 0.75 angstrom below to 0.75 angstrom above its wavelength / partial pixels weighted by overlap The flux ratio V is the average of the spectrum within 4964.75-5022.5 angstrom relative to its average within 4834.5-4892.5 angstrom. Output 1.1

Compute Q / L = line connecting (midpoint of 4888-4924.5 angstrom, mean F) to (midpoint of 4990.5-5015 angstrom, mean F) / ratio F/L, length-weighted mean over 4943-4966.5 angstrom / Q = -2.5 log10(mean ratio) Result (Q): -0.05 mag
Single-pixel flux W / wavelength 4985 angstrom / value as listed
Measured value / 7.897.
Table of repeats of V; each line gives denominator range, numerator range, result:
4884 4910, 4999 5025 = 1.22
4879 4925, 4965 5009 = 1.14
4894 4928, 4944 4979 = 1.13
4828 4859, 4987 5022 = 1.11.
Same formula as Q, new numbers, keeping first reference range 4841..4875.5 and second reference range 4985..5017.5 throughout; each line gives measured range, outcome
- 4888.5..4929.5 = 0.045 mag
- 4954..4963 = -0.066 mag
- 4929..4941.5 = -0.027 mag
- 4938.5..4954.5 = -0.034 mag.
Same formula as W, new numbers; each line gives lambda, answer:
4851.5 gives 8.596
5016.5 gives 9.405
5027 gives 8.58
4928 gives 10.16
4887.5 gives 6.91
